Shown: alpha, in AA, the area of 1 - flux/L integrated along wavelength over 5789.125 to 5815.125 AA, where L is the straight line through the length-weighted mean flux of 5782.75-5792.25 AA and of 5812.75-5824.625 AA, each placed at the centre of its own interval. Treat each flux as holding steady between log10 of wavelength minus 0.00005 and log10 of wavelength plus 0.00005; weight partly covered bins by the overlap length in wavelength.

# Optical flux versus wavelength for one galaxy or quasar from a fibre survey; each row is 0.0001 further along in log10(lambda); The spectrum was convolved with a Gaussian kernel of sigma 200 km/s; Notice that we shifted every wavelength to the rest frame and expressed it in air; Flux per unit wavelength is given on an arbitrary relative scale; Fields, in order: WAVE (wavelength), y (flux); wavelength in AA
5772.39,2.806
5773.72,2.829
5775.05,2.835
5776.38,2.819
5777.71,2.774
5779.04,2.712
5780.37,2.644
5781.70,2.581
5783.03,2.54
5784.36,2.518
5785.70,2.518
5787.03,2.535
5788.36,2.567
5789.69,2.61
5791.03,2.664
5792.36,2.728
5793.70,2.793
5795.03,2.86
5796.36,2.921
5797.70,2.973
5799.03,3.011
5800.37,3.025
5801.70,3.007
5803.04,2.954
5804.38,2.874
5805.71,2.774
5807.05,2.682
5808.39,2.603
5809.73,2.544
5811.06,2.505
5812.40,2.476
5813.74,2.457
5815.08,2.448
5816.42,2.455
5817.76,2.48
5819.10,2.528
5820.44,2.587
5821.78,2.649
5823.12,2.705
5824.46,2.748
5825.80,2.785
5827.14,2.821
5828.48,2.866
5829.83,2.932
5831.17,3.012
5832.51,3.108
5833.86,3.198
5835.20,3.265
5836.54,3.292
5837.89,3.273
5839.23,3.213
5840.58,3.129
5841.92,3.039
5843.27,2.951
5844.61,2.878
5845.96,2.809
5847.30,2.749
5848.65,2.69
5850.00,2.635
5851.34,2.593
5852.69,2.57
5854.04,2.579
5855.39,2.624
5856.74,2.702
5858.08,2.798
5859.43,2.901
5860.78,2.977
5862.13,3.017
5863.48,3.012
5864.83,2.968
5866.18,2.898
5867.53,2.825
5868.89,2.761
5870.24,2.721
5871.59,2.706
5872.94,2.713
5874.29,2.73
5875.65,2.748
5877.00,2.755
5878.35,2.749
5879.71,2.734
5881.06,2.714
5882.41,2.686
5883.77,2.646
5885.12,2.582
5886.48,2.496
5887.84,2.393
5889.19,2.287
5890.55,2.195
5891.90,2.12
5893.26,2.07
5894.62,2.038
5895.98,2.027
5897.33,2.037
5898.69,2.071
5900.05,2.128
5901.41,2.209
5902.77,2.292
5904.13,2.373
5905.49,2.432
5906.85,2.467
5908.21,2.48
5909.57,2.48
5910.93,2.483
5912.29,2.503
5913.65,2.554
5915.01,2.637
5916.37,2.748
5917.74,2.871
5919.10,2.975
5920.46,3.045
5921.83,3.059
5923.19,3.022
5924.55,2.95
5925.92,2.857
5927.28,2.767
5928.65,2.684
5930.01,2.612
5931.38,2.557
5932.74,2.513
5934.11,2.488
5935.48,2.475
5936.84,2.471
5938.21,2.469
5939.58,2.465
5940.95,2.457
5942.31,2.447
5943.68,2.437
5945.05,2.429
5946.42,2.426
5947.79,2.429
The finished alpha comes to -1.9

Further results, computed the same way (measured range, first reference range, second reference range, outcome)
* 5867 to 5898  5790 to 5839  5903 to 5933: 2.5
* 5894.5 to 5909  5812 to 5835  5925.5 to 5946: 2.0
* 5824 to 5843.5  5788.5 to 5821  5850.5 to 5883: -2.2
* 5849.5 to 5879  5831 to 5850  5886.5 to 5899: -1.7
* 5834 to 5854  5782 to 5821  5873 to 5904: -3.0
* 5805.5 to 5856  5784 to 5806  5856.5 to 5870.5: 1.0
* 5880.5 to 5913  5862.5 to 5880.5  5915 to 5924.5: 6.0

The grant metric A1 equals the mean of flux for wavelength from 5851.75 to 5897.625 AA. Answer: 2.62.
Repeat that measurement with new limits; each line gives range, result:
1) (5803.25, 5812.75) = 2.66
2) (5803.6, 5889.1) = 2.77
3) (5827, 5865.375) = 2.92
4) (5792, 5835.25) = 2.77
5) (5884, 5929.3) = 2.5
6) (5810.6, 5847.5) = 2.84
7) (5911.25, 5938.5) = 2.71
